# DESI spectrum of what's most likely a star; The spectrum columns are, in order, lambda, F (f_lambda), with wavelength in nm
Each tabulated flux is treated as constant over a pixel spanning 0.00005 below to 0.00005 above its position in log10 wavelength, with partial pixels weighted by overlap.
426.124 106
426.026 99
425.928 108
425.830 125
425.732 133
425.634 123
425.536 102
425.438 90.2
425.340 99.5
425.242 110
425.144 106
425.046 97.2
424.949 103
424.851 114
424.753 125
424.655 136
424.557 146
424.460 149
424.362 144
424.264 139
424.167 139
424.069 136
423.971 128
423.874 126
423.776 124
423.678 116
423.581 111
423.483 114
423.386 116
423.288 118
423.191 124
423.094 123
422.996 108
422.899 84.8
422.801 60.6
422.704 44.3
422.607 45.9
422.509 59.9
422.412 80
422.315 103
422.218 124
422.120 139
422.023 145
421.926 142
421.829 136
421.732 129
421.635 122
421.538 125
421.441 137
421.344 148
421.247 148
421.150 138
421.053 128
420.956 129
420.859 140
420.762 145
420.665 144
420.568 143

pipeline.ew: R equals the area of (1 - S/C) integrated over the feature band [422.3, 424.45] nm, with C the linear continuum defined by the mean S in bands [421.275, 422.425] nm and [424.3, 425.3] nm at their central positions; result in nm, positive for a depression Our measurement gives 0.31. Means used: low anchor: 129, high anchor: 123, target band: 107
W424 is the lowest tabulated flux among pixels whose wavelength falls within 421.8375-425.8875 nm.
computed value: 44.3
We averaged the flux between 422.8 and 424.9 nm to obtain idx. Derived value 123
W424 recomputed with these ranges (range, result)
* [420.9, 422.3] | 122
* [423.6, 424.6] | 116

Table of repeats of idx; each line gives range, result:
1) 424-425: 133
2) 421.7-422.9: 99.6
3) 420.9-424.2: 116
